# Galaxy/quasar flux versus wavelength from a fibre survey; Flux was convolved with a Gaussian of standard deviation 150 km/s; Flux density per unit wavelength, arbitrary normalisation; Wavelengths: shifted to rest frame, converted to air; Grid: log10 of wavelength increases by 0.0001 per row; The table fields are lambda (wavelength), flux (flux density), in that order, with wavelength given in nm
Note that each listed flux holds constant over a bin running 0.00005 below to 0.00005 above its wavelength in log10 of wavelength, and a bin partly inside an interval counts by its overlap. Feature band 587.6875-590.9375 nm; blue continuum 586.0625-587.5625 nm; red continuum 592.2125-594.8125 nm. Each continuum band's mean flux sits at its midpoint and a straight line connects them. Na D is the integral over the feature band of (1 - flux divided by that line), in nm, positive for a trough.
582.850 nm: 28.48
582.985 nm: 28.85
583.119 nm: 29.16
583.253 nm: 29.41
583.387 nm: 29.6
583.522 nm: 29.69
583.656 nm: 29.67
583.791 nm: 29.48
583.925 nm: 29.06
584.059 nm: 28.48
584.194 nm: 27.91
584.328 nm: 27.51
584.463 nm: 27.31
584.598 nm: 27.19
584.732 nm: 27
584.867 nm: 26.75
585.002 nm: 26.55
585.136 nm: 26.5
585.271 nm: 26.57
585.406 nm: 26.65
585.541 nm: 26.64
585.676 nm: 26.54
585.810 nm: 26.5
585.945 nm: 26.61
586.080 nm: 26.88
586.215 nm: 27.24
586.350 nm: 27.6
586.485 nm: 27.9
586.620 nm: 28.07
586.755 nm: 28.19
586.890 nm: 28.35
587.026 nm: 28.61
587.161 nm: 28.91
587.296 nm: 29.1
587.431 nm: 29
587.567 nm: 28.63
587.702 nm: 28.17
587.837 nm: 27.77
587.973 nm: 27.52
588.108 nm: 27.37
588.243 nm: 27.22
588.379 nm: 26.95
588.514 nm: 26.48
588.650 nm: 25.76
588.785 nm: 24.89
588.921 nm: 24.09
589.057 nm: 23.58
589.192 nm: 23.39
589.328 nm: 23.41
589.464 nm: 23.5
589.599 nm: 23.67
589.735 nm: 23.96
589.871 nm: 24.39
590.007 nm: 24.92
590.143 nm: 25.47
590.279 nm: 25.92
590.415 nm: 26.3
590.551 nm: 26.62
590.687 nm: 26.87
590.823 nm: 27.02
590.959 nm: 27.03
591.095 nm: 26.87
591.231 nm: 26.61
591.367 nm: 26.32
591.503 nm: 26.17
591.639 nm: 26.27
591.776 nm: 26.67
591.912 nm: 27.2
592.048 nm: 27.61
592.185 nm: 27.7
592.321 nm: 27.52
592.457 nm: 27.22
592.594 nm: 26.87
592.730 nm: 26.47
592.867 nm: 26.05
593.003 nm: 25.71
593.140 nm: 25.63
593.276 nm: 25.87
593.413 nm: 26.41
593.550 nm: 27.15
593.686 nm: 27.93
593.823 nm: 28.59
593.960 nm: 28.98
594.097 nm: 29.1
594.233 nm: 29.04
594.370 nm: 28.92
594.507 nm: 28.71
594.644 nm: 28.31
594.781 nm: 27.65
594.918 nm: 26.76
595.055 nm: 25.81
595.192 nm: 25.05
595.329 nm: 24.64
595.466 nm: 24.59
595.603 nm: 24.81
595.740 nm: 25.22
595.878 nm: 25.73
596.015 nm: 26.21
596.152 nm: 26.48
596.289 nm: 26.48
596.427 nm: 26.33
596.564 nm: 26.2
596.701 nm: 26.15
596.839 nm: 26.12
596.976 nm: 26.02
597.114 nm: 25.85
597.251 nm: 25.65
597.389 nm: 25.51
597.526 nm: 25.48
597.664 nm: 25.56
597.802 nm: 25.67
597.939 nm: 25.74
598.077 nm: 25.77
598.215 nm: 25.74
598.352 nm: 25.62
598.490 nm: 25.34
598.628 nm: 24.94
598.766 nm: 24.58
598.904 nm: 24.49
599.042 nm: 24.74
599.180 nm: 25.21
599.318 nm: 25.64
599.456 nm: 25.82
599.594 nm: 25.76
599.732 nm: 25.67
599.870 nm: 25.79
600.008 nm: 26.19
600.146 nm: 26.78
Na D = 0.27 nm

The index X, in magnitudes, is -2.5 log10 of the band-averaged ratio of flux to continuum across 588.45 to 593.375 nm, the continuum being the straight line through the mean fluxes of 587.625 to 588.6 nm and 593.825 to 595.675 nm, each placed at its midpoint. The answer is 0.06 mag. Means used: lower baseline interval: 27.3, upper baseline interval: 27.2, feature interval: 25.8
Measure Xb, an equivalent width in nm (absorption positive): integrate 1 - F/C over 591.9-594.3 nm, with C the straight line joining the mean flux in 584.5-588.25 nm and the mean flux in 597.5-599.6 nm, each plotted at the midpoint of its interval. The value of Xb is -0.09 nm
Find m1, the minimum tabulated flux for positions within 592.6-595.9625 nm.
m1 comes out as 24.59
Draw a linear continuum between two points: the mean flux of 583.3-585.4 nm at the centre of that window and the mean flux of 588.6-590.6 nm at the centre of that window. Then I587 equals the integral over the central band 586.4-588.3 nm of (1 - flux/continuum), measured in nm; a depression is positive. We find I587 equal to -0.16 nm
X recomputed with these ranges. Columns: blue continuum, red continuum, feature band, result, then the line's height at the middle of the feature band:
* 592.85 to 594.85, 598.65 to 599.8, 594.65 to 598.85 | 0.024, 26.3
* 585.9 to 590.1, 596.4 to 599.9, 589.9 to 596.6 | -0.027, 26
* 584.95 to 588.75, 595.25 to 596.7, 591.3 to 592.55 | -0.020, 26.5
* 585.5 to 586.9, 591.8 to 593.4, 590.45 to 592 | 0.005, 26.8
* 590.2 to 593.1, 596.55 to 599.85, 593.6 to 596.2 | -0.035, 26.1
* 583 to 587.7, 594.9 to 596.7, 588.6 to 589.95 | 0.130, 27.1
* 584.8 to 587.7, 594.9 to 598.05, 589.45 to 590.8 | 0.065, 26.8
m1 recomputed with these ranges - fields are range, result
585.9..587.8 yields 26.61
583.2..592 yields 23.39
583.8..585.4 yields 26.5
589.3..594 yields 23.41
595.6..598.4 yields 24.81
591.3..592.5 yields 26.17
